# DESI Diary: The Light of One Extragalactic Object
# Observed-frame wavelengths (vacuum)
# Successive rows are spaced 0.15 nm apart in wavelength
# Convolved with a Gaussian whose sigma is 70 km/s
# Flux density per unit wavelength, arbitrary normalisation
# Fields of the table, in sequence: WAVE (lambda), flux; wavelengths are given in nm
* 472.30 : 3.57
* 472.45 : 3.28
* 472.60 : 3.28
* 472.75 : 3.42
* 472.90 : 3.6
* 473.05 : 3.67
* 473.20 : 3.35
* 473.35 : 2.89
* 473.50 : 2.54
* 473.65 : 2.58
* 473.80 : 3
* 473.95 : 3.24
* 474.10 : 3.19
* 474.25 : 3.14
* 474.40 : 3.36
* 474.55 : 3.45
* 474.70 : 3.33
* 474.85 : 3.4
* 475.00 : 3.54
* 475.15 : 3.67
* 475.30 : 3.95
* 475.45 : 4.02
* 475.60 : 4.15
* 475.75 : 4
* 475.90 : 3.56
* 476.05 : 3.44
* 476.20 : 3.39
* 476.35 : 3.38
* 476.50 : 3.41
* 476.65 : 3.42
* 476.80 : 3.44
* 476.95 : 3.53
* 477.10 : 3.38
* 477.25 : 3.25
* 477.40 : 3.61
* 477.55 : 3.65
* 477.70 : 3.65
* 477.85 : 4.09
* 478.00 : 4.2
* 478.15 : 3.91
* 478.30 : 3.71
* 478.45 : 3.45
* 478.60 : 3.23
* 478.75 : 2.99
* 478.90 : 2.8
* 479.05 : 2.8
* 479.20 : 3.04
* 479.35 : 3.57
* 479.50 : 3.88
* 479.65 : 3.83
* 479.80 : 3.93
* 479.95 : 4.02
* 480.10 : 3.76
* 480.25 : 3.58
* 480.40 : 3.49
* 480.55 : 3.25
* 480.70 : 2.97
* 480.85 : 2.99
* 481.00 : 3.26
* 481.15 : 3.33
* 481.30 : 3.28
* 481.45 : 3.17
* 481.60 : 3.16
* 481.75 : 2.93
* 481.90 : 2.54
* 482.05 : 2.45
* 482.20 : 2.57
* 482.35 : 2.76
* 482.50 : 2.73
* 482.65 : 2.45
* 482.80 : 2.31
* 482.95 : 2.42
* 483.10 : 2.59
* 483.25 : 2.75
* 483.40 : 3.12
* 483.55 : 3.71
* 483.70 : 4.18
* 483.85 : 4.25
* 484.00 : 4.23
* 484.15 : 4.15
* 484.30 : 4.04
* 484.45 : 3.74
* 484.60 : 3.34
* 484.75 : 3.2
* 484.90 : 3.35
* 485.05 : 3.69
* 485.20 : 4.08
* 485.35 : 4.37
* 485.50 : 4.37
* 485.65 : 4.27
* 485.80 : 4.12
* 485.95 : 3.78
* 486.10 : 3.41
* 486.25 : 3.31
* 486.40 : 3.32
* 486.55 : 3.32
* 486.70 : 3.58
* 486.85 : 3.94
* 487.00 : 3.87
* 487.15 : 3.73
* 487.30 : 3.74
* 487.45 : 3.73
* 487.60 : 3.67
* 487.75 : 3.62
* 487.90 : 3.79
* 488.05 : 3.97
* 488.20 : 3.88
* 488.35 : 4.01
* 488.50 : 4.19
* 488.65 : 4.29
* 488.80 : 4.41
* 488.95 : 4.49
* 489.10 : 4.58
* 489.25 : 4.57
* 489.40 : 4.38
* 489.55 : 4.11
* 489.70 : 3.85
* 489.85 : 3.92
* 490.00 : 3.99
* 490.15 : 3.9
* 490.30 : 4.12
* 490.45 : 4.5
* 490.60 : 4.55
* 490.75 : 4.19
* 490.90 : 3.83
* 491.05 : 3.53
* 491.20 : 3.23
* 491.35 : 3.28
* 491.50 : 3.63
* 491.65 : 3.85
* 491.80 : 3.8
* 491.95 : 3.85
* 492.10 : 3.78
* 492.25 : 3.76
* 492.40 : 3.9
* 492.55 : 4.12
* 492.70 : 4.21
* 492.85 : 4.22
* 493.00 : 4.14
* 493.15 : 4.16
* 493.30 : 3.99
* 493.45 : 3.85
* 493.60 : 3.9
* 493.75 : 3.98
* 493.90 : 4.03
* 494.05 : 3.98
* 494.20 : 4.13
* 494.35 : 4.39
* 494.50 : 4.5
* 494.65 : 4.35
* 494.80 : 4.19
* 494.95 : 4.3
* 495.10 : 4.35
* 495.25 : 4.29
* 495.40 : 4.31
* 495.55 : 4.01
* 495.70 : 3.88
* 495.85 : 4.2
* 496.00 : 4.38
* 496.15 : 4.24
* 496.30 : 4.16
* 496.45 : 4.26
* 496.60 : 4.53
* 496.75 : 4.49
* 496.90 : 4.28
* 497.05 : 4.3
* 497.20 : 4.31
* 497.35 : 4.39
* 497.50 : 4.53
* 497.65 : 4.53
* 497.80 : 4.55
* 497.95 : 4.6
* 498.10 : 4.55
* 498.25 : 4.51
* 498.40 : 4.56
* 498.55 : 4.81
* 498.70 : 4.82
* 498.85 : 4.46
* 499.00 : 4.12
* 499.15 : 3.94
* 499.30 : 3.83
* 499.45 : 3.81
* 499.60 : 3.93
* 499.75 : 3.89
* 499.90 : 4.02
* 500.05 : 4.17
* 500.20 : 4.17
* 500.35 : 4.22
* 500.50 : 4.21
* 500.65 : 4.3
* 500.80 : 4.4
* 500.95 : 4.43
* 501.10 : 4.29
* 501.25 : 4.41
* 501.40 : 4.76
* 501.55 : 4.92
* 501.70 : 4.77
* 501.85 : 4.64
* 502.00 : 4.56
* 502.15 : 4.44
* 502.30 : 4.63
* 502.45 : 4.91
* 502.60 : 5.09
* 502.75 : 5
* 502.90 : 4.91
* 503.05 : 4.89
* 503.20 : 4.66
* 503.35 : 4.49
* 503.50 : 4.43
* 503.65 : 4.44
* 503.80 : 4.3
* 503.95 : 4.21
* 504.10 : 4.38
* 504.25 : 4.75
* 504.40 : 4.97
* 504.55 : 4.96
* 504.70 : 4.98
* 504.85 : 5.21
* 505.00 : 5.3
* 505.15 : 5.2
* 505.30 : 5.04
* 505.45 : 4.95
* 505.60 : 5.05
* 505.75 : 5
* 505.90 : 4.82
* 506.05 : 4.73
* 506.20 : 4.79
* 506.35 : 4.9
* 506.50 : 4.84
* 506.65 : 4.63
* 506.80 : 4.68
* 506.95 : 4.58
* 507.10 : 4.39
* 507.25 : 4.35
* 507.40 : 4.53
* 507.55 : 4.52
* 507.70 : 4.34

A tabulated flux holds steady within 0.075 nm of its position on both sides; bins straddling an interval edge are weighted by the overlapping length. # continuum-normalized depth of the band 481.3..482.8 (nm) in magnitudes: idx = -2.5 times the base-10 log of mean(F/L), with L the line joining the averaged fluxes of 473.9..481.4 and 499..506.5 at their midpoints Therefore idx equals 0.32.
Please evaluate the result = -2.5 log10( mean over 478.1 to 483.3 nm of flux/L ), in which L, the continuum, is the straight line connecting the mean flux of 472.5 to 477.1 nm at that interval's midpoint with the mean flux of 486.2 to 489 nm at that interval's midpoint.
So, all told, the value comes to 0.15 mag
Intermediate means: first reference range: 3.41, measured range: 3.14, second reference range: 3.83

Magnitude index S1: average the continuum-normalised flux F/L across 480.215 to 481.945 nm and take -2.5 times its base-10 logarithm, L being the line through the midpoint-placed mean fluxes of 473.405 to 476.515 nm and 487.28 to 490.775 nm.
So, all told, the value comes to 0.17 mag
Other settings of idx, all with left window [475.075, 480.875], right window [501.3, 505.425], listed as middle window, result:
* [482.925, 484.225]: 0.09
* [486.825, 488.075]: 0.07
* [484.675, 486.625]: 0.05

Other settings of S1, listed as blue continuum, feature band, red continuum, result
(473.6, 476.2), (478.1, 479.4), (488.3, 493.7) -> 0.11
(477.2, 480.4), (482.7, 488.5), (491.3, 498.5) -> 0.05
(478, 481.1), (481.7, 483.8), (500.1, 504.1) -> 0.26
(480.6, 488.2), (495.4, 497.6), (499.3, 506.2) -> -0.02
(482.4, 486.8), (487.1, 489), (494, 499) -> -0.05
